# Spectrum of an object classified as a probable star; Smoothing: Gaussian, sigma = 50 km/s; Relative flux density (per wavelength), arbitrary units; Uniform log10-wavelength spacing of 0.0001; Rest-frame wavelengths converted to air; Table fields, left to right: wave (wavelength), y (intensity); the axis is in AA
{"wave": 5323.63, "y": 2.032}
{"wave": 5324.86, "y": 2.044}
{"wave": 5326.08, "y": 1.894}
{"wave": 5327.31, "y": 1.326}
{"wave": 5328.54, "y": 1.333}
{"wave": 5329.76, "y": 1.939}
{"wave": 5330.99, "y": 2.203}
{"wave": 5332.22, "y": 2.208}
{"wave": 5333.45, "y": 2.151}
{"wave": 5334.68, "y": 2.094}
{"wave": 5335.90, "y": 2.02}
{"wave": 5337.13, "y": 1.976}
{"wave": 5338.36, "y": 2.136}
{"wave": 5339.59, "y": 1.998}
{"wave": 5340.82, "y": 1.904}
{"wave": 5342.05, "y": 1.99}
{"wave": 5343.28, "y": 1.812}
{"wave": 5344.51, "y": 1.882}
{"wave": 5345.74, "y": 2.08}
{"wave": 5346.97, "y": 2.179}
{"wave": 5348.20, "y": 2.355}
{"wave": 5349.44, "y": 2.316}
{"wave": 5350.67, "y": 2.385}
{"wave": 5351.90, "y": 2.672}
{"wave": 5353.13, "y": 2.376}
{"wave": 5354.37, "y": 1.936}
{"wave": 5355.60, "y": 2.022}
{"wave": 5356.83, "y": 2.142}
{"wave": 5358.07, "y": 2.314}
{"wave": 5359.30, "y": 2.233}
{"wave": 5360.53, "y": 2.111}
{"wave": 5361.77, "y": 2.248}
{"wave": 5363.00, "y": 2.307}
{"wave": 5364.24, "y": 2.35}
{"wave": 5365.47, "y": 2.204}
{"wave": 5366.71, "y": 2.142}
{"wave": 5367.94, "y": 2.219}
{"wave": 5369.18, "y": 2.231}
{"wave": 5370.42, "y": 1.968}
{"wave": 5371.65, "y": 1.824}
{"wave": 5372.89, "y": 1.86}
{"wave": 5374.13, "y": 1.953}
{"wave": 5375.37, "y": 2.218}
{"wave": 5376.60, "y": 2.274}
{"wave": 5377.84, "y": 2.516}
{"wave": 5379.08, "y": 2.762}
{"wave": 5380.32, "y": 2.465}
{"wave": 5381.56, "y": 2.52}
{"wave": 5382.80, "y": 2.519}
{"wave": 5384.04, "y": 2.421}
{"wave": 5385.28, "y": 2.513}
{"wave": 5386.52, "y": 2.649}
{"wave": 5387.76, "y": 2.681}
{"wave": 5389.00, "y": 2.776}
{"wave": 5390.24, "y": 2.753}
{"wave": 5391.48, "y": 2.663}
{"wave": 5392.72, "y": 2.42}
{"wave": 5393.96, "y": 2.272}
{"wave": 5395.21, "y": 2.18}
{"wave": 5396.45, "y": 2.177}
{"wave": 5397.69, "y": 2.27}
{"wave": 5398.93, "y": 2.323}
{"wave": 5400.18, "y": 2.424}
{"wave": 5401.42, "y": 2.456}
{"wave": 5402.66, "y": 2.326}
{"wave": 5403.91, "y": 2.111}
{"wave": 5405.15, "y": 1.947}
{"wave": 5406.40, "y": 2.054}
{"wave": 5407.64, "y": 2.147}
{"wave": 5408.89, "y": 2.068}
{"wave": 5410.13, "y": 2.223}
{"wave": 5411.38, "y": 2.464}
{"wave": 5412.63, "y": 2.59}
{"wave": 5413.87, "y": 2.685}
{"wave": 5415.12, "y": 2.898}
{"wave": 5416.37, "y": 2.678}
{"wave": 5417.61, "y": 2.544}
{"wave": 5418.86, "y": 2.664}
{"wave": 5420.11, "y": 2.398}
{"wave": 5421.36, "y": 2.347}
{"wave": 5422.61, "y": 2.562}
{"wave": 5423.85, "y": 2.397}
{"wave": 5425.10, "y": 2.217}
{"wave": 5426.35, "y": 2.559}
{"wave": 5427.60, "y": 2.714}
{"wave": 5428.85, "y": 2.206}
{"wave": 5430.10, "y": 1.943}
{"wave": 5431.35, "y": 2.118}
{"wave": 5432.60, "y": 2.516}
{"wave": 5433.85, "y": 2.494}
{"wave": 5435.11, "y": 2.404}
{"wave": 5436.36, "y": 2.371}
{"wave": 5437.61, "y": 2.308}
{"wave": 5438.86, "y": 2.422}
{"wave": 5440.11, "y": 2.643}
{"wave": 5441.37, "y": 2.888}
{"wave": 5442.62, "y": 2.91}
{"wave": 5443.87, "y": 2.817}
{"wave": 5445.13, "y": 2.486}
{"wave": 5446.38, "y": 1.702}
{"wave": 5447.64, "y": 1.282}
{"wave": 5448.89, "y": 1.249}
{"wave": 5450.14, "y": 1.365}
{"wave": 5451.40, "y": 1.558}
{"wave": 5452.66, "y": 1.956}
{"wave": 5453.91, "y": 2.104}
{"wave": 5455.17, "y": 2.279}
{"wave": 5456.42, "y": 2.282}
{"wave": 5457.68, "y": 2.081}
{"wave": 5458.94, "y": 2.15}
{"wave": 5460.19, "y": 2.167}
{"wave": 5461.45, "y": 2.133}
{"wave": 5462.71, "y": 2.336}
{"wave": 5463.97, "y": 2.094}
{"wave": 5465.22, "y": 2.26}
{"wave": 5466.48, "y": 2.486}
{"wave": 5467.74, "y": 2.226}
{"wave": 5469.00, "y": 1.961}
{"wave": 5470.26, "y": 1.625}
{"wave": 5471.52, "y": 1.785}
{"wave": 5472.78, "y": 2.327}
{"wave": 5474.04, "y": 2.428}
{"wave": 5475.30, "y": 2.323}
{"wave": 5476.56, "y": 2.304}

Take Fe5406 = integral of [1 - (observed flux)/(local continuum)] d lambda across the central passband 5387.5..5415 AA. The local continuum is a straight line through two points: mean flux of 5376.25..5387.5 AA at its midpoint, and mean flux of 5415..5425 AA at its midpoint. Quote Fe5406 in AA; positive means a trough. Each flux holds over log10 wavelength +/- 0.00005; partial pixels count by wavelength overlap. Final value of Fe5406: 1.7 AA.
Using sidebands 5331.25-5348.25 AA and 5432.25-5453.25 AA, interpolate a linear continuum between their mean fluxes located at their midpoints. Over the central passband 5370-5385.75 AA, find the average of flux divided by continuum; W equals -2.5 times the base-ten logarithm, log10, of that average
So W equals -0.095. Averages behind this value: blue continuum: 2.05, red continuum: 2.19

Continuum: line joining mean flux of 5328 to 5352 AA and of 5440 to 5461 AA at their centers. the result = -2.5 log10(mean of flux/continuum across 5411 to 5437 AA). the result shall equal -0.18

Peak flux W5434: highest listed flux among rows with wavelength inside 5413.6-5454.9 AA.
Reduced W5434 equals 2.91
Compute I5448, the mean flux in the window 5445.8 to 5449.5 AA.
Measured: 1.41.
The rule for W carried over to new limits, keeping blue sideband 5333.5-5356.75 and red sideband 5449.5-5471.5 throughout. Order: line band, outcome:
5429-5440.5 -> -0.136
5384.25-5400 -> -0.180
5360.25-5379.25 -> -0.041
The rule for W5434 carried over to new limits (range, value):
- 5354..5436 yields 2.898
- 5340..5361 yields 2.672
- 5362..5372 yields 2.35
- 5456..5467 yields 2.486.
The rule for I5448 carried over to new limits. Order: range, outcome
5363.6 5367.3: 2.23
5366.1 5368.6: 2.18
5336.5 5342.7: 2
